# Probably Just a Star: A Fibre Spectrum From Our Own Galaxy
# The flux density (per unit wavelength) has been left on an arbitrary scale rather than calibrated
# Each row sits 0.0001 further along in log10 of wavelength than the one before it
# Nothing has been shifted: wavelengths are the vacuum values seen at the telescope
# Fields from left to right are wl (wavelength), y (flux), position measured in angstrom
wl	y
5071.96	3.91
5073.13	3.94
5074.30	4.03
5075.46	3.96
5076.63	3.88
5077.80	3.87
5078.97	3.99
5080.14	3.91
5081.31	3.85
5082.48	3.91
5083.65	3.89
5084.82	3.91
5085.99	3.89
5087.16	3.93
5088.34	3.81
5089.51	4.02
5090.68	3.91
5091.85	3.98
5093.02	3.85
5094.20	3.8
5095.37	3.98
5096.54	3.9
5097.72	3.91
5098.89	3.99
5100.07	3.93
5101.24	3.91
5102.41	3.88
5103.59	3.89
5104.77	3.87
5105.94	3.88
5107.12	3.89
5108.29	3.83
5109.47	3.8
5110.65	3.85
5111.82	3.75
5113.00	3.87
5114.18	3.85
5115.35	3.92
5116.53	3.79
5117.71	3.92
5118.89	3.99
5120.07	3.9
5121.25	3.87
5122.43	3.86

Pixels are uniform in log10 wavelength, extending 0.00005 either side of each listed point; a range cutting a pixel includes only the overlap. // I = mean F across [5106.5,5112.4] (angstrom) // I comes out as 3.83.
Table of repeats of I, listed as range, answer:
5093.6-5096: 3.89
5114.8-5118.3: 3.87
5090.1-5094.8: 3.89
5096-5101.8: 3.93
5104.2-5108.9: 3.87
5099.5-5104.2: 3.9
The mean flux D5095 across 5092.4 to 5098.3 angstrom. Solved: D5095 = 3.89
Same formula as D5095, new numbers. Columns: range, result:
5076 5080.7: 3.91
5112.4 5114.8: 3.86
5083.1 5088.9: 3.88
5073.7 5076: 4.01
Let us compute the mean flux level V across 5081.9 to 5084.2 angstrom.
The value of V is 3.9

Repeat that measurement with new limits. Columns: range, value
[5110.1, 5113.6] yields 3.82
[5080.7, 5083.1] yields 3.88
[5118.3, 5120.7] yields 3.94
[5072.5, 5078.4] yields 3.94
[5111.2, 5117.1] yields 3.84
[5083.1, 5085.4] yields 3.9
